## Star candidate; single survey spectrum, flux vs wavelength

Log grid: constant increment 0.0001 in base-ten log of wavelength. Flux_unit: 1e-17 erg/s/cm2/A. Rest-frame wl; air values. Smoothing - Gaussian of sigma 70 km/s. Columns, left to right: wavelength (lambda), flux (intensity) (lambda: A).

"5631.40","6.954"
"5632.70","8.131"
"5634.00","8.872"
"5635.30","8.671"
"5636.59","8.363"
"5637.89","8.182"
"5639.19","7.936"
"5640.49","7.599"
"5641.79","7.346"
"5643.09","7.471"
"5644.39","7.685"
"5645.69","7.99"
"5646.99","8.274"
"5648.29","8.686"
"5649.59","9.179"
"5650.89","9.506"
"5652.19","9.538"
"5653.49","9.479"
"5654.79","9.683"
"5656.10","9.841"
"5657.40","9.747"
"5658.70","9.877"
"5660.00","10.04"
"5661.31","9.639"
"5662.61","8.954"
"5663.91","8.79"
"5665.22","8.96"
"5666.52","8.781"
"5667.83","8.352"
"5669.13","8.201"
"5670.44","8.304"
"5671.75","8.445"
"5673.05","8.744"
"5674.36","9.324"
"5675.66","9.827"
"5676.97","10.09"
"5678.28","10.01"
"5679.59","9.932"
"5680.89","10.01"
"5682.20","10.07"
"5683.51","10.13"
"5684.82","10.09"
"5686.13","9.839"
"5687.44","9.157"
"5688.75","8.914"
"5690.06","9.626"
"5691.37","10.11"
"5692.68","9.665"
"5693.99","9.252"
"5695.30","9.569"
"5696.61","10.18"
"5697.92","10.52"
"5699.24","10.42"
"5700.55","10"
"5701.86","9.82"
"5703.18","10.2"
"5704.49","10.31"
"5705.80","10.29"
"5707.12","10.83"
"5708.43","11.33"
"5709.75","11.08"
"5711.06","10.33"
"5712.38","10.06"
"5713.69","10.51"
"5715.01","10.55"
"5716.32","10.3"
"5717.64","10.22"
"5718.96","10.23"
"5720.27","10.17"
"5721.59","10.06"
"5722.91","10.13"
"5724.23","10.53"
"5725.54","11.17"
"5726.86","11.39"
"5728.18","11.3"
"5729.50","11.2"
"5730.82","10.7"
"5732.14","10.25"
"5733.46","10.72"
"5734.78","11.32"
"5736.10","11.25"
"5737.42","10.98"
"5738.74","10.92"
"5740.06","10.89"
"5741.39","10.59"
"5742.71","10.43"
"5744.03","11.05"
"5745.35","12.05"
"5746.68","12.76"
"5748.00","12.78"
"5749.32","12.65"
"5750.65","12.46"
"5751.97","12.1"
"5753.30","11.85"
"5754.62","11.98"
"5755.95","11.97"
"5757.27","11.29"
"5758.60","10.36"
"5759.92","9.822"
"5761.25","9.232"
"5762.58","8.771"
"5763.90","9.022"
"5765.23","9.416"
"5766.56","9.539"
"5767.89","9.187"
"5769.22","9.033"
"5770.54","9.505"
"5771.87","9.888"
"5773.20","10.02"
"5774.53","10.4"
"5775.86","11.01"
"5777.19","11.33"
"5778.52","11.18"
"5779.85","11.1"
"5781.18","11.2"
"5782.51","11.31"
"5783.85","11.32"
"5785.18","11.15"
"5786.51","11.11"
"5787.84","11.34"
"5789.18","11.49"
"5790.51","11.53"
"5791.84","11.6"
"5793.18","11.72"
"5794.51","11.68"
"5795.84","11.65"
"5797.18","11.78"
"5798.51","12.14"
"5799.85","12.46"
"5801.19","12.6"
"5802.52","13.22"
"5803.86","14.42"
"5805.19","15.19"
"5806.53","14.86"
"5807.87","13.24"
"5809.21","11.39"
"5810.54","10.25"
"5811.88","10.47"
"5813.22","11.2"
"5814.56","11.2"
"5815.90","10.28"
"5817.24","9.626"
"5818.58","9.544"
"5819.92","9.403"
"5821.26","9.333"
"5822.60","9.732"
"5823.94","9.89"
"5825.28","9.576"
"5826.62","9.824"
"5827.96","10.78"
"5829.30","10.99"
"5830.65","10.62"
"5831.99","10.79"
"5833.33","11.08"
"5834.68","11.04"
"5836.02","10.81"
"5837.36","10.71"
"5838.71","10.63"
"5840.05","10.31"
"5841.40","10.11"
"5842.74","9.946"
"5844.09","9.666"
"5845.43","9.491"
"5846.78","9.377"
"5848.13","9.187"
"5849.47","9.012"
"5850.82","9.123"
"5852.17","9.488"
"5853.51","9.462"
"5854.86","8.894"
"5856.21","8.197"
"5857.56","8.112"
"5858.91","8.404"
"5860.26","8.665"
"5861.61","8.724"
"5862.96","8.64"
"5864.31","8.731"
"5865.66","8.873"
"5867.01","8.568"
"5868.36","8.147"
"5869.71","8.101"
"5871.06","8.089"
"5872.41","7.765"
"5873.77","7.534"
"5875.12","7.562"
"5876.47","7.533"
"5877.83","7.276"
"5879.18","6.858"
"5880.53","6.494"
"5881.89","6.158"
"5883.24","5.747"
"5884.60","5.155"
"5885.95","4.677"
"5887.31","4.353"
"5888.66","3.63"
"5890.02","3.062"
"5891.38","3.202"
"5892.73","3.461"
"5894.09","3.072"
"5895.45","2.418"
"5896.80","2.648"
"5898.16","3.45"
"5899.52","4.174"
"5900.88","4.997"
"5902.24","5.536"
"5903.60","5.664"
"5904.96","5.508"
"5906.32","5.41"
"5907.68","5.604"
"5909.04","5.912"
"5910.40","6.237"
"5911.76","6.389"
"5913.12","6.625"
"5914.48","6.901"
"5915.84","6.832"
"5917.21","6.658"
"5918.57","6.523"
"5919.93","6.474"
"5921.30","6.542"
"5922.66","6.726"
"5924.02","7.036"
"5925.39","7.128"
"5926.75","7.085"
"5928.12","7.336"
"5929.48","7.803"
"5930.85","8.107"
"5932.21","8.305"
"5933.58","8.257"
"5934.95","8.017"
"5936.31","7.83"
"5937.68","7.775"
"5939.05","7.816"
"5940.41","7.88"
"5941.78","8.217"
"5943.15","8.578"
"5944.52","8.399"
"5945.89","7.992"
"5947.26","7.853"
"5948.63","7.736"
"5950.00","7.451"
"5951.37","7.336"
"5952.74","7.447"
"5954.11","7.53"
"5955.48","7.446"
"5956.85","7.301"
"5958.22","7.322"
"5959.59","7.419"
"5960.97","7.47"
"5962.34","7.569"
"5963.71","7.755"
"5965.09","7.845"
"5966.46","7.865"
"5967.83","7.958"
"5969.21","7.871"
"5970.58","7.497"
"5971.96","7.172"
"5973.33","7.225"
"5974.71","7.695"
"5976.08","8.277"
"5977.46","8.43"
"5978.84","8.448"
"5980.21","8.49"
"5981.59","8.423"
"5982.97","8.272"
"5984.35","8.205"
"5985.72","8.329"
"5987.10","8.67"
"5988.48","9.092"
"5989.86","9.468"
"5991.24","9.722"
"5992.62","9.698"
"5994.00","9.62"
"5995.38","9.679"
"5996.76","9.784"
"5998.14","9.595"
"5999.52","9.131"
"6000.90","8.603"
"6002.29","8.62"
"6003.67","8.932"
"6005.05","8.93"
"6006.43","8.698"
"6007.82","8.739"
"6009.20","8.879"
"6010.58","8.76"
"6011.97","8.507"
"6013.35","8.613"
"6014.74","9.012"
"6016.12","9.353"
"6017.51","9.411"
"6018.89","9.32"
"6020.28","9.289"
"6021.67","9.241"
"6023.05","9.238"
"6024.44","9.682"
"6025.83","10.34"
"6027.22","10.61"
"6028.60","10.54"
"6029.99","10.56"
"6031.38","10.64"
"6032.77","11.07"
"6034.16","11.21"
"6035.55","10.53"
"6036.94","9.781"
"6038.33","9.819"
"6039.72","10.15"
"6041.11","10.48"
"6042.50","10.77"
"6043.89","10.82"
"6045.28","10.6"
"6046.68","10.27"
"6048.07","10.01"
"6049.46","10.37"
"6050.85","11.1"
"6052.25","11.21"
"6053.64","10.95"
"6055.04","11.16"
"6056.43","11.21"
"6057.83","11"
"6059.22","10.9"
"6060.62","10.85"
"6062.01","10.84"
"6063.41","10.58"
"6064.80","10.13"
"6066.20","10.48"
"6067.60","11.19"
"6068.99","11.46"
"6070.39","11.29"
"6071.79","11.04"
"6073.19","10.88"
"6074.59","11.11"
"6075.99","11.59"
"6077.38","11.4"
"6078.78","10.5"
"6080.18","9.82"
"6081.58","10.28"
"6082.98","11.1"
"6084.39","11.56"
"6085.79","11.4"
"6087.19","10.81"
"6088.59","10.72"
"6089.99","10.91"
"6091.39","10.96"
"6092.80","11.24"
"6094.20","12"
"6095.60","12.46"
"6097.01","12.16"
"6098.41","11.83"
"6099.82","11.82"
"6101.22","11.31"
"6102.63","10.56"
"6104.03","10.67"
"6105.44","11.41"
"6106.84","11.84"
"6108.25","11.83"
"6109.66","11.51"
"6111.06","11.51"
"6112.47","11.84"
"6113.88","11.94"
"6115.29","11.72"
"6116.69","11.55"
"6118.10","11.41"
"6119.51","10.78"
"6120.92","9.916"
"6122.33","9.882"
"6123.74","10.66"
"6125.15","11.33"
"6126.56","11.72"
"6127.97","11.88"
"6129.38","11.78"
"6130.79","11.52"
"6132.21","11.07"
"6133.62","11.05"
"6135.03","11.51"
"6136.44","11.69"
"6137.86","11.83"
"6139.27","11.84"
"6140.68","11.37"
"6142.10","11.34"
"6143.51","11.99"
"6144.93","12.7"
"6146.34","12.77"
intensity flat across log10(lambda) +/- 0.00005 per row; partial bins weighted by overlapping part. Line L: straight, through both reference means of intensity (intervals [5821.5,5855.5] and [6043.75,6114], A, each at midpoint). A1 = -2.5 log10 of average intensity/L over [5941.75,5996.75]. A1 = 0.29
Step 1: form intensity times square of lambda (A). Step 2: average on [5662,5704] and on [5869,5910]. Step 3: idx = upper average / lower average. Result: 0.61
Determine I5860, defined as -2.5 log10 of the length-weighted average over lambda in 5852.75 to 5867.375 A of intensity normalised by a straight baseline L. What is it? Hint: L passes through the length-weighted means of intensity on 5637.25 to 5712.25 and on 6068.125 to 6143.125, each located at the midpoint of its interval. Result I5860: 0.18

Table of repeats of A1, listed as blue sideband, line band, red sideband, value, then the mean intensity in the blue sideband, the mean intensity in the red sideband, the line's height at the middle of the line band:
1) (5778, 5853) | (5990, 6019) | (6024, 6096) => 0.19 mag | 11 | 10.8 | 10.8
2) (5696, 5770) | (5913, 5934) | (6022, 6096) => 0.44 mag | 10.7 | 10.8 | 10.7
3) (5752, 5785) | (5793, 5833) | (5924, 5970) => -0.16 mag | 10.4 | 7.74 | 9.77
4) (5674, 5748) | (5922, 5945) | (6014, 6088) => 0.33 mag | 10.4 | 10.5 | 10.5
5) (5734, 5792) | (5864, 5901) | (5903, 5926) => 0.28 mag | 10.9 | 6.36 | 7.32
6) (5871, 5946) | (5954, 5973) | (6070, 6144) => 0.01 mag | 6.27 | 11.3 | 7.66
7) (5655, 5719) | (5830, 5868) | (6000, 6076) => 0.05 mag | 9.78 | 10.2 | 9.95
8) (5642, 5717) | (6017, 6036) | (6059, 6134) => 0.08 mag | 9.58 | 11.2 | 10.9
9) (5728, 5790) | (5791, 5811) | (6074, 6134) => -0.15 mag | 10.9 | 11.3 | 10.9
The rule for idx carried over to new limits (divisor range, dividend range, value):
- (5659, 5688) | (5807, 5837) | 1.19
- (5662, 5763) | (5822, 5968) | 0.78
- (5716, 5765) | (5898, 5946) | 0.67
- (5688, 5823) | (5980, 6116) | 1.05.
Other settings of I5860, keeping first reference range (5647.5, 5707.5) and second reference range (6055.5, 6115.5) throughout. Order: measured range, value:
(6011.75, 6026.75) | 0.17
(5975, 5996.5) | 0.22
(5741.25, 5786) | -0.09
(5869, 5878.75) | 0.33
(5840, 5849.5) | 0.07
